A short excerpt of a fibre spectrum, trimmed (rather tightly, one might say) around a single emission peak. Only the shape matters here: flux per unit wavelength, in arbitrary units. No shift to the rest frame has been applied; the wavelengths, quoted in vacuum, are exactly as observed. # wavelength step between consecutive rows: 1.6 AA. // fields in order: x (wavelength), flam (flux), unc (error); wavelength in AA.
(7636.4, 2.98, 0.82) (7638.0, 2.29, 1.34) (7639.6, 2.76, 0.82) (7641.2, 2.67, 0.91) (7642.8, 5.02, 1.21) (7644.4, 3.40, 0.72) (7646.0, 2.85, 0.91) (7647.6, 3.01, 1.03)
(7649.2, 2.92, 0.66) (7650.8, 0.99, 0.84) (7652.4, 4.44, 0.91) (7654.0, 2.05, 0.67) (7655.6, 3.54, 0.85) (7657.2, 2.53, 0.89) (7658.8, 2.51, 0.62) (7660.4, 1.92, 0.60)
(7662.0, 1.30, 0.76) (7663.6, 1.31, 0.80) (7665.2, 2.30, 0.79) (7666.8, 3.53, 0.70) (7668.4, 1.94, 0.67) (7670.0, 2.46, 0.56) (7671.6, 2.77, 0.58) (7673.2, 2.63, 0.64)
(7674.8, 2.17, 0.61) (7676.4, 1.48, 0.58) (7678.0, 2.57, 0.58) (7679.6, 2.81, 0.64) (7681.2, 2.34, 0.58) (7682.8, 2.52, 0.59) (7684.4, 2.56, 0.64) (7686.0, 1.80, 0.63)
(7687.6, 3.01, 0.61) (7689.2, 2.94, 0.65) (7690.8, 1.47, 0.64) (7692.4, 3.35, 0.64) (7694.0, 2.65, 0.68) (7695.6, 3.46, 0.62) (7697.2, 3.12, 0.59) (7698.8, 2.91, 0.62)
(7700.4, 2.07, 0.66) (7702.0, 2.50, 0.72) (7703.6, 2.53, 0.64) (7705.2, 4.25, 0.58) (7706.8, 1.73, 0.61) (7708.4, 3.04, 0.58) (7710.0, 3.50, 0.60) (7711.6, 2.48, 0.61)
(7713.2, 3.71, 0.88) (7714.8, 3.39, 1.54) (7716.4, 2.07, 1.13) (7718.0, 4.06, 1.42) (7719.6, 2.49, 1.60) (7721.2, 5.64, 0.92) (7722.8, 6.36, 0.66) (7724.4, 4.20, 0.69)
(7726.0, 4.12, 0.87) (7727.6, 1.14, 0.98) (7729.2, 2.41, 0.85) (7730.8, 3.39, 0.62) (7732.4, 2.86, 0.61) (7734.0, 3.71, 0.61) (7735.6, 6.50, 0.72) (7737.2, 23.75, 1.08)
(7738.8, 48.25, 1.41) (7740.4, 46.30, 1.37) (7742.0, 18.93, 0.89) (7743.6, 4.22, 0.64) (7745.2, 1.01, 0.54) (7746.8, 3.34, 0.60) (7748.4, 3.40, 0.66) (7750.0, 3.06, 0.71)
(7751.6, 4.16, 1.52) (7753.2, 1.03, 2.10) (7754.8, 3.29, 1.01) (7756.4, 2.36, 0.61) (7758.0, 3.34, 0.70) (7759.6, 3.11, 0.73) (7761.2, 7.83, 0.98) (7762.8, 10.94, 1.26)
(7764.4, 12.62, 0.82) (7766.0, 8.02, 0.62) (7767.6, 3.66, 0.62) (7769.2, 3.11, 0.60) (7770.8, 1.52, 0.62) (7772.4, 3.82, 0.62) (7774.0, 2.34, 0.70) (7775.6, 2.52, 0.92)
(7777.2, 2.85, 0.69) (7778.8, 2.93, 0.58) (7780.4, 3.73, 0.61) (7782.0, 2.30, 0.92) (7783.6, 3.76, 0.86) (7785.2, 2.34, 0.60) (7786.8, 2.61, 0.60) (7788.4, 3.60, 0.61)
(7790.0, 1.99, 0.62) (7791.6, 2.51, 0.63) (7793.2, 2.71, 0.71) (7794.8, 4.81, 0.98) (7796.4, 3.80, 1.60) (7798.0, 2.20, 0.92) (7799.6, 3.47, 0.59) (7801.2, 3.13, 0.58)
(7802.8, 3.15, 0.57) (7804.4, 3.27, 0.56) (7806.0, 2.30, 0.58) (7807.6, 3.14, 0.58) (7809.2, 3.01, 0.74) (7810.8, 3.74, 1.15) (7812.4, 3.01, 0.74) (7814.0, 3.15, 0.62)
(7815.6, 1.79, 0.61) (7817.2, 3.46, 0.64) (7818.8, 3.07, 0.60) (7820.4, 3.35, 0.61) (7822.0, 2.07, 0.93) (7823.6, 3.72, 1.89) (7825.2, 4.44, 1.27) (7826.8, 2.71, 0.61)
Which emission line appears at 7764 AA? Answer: [N II]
